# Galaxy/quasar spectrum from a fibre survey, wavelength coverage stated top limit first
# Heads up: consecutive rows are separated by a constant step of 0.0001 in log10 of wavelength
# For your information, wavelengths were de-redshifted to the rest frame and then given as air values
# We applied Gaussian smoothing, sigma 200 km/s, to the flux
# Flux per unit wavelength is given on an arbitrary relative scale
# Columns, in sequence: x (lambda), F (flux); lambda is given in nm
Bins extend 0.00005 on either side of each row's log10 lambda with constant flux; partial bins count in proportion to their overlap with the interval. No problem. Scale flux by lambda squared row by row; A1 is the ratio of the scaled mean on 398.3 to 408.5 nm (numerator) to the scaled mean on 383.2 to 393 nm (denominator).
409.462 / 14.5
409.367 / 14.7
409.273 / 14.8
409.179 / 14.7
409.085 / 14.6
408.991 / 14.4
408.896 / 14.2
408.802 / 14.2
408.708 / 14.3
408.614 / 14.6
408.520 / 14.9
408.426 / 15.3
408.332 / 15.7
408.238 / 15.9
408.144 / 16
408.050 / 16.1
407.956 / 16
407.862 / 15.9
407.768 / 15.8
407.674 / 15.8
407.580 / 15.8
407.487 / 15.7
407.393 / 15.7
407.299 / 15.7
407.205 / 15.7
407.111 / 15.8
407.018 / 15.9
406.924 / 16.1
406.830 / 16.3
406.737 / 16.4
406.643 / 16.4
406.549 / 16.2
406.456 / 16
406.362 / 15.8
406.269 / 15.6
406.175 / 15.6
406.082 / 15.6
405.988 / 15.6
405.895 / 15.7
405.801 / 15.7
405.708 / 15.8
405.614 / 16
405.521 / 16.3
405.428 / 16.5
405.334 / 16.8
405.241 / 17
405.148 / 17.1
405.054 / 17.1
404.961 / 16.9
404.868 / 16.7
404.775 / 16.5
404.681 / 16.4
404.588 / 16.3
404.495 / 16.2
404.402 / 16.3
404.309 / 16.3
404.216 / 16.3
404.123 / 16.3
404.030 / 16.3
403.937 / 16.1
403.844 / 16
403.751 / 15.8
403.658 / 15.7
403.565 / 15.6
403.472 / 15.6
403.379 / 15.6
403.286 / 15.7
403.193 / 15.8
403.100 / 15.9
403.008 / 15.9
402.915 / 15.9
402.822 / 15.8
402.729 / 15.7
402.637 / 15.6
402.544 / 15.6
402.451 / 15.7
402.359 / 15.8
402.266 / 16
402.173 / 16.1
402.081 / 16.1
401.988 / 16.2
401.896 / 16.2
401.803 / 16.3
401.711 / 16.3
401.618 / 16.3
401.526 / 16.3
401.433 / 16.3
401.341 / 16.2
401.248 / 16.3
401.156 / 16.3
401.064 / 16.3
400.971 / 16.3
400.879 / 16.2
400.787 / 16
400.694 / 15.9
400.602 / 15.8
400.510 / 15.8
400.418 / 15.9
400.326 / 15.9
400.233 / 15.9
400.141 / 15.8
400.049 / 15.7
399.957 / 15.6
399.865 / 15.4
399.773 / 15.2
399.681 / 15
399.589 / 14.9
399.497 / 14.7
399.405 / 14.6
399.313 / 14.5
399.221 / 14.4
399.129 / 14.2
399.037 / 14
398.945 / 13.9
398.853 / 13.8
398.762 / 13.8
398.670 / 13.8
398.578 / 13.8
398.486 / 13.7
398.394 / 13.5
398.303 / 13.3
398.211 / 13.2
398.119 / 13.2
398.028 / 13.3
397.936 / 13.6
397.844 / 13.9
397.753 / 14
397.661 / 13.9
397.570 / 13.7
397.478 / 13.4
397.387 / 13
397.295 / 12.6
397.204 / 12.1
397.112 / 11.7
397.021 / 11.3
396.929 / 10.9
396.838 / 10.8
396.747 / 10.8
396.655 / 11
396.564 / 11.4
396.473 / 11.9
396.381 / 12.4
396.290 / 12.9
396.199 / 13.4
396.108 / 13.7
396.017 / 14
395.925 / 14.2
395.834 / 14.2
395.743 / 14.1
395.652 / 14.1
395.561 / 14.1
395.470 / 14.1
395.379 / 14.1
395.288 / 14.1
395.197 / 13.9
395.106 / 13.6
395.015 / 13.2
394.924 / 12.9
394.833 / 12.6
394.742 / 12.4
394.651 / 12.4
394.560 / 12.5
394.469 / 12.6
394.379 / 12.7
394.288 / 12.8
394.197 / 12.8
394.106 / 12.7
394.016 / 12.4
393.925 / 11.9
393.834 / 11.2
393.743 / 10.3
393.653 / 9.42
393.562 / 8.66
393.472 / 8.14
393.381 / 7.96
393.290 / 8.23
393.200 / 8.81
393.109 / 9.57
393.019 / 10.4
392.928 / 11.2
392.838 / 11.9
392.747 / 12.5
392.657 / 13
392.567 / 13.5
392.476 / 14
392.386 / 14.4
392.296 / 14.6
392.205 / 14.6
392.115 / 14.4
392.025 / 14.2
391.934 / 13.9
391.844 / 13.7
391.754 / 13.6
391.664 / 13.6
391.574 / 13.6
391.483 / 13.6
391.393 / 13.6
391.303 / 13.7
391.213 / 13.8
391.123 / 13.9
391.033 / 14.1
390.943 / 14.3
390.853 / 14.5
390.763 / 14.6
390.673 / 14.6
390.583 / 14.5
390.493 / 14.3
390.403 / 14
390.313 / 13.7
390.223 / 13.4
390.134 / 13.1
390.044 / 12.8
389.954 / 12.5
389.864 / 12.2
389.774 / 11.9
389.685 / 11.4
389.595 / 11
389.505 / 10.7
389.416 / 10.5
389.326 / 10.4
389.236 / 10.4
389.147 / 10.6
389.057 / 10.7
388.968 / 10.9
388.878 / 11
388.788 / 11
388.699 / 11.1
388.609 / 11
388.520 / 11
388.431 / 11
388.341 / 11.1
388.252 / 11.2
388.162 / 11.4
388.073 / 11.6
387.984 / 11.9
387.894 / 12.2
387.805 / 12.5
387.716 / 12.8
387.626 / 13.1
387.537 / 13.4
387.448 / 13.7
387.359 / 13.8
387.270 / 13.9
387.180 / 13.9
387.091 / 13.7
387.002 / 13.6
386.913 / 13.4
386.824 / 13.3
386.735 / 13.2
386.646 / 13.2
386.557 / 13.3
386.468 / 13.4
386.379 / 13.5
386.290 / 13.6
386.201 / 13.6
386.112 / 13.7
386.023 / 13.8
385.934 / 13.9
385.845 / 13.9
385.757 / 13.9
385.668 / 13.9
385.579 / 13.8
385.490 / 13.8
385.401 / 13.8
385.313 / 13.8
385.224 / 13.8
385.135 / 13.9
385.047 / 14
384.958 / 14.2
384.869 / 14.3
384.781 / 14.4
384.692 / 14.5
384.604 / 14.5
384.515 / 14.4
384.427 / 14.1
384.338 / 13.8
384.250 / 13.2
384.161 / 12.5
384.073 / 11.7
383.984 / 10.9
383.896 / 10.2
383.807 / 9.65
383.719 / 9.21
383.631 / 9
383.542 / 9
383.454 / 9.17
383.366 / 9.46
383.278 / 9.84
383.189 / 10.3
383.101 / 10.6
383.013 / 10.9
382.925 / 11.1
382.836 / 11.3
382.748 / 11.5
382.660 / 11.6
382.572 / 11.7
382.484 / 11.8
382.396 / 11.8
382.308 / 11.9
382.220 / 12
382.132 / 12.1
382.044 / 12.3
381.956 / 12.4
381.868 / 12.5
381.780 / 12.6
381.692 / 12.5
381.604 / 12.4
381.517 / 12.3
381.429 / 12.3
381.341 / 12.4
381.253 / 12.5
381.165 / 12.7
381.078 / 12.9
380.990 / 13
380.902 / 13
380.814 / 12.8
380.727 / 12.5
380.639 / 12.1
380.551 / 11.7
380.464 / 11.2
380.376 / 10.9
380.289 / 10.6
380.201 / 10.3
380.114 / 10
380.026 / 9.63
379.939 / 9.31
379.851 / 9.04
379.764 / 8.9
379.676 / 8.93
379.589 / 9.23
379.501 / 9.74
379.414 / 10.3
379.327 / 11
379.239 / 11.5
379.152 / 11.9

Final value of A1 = 1.3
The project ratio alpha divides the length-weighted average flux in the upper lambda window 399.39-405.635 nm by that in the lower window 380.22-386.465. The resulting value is 1.30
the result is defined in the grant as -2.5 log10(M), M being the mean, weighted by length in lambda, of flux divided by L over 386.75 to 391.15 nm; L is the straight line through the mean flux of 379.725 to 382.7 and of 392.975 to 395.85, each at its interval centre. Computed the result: -0.06 mag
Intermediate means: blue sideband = 11.7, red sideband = 11.9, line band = 12.5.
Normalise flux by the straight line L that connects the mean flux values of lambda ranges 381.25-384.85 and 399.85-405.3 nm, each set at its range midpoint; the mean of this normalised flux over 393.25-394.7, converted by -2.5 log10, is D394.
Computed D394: 0.27 mag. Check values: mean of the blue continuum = 11.8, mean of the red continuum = 16.1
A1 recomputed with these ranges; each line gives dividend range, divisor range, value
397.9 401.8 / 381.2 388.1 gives 1.29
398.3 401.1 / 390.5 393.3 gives 1.17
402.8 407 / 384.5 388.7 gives 1.34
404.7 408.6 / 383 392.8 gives 1.38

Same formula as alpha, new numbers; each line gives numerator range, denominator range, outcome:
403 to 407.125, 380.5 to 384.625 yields 1.37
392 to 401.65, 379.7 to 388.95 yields 1.10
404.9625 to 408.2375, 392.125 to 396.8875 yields 1.30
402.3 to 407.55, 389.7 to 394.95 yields 1.27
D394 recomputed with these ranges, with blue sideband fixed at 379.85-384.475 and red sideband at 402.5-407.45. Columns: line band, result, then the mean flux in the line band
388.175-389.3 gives 0.17 mag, 10.9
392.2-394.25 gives 0.20 mag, 11.3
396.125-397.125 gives 0.22 mag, 11.7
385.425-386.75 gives -0.12 mag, 13.6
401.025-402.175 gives -0.06 mag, 16.3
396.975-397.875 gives 0.13 mag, 12.9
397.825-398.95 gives 0.09 mag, 13.6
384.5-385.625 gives -0.17 mag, 14.1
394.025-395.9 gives 0.06 mag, 13.3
